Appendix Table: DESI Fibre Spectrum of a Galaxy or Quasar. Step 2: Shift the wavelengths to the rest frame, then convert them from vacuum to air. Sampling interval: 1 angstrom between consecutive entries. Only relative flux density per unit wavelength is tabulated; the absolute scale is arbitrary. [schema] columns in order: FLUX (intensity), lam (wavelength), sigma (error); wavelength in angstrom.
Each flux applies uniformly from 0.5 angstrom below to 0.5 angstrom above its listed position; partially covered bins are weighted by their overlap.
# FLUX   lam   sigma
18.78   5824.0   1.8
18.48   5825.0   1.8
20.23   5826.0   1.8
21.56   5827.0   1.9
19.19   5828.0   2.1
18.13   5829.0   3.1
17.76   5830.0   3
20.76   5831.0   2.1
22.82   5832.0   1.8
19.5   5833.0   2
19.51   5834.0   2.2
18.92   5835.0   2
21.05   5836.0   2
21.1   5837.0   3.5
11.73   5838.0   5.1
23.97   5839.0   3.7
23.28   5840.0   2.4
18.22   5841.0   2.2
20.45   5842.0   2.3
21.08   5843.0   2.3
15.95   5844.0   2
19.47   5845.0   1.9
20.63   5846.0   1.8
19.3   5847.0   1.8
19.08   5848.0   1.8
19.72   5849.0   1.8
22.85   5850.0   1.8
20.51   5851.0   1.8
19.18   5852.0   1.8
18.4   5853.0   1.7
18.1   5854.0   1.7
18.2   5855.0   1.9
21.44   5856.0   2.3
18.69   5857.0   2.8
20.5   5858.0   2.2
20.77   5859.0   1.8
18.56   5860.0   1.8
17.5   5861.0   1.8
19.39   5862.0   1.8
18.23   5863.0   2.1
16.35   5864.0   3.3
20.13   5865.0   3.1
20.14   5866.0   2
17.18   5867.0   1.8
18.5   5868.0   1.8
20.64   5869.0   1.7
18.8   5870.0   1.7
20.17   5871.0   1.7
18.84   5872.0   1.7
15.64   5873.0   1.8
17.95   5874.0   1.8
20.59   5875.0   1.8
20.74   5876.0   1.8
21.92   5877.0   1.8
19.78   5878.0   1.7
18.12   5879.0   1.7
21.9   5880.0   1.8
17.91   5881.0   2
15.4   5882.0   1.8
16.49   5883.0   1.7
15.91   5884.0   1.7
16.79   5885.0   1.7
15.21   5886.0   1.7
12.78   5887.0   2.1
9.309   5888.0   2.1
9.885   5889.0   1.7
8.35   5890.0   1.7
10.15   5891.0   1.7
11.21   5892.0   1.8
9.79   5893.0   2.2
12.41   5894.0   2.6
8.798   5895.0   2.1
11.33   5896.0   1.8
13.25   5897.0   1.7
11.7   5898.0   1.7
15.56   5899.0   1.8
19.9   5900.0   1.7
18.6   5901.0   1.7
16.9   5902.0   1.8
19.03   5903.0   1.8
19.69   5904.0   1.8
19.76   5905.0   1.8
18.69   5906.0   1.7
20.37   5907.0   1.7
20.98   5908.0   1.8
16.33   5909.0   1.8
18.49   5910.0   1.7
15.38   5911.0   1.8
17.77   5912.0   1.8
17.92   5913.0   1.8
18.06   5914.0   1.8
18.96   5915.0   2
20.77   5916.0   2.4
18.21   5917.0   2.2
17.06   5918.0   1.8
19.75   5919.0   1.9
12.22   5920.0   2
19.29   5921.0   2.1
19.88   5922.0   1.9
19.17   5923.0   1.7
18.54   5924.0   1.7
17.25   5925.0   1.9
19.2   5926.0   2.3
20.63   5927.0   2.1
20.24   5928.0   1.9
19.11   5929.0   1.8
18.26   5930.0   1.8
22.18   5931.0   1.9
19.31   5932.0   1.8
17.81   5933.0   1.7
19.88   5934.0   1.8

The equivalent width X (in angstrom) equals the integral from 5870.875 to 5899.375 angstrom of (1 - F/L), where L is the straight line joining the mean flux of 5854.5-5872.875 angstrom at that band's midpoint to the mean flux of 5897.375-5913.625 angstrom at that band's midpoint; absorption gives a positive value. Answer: 5.4 angstrom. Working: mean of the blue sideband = 19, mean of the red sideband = 17.9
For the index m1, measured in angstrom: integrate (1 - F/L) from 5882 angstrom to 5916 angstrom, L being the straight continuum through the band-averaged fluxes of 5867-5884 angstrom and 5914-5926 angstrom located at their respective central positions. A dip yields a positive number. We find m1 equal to 5.7 angstrom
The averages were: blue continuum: 18.8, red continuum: 18.3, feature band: 15.4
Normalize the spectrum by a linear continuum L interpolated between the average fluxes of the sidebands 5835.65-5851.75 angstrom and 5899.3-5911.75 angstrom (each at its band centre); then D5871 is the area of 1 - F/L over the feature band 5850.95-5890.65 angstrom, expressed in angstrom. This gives 3.1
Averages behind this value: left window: 19.9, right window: 18.6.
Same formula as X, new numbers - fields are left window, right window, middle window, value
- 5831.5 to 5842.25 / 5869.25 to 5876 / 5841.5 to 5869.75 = 0.2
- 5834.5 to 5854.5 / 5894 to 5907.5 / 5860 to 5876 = -0.4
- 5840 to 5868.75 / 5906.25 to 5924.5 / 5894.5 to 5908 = 1.4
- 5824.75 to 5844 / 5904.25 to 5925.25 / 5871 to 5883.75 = 0.2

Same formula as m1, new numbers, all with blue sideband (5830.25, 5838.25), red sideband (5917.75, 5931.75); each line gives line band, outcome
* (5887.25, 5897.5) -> 4.6 angstrom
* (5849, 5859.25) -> -0.2 angstrom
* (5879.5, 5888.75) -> 1.7 angstrom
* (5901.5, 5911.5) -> 0.2 angstrom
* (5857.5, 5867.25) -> 0.2 angstrom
